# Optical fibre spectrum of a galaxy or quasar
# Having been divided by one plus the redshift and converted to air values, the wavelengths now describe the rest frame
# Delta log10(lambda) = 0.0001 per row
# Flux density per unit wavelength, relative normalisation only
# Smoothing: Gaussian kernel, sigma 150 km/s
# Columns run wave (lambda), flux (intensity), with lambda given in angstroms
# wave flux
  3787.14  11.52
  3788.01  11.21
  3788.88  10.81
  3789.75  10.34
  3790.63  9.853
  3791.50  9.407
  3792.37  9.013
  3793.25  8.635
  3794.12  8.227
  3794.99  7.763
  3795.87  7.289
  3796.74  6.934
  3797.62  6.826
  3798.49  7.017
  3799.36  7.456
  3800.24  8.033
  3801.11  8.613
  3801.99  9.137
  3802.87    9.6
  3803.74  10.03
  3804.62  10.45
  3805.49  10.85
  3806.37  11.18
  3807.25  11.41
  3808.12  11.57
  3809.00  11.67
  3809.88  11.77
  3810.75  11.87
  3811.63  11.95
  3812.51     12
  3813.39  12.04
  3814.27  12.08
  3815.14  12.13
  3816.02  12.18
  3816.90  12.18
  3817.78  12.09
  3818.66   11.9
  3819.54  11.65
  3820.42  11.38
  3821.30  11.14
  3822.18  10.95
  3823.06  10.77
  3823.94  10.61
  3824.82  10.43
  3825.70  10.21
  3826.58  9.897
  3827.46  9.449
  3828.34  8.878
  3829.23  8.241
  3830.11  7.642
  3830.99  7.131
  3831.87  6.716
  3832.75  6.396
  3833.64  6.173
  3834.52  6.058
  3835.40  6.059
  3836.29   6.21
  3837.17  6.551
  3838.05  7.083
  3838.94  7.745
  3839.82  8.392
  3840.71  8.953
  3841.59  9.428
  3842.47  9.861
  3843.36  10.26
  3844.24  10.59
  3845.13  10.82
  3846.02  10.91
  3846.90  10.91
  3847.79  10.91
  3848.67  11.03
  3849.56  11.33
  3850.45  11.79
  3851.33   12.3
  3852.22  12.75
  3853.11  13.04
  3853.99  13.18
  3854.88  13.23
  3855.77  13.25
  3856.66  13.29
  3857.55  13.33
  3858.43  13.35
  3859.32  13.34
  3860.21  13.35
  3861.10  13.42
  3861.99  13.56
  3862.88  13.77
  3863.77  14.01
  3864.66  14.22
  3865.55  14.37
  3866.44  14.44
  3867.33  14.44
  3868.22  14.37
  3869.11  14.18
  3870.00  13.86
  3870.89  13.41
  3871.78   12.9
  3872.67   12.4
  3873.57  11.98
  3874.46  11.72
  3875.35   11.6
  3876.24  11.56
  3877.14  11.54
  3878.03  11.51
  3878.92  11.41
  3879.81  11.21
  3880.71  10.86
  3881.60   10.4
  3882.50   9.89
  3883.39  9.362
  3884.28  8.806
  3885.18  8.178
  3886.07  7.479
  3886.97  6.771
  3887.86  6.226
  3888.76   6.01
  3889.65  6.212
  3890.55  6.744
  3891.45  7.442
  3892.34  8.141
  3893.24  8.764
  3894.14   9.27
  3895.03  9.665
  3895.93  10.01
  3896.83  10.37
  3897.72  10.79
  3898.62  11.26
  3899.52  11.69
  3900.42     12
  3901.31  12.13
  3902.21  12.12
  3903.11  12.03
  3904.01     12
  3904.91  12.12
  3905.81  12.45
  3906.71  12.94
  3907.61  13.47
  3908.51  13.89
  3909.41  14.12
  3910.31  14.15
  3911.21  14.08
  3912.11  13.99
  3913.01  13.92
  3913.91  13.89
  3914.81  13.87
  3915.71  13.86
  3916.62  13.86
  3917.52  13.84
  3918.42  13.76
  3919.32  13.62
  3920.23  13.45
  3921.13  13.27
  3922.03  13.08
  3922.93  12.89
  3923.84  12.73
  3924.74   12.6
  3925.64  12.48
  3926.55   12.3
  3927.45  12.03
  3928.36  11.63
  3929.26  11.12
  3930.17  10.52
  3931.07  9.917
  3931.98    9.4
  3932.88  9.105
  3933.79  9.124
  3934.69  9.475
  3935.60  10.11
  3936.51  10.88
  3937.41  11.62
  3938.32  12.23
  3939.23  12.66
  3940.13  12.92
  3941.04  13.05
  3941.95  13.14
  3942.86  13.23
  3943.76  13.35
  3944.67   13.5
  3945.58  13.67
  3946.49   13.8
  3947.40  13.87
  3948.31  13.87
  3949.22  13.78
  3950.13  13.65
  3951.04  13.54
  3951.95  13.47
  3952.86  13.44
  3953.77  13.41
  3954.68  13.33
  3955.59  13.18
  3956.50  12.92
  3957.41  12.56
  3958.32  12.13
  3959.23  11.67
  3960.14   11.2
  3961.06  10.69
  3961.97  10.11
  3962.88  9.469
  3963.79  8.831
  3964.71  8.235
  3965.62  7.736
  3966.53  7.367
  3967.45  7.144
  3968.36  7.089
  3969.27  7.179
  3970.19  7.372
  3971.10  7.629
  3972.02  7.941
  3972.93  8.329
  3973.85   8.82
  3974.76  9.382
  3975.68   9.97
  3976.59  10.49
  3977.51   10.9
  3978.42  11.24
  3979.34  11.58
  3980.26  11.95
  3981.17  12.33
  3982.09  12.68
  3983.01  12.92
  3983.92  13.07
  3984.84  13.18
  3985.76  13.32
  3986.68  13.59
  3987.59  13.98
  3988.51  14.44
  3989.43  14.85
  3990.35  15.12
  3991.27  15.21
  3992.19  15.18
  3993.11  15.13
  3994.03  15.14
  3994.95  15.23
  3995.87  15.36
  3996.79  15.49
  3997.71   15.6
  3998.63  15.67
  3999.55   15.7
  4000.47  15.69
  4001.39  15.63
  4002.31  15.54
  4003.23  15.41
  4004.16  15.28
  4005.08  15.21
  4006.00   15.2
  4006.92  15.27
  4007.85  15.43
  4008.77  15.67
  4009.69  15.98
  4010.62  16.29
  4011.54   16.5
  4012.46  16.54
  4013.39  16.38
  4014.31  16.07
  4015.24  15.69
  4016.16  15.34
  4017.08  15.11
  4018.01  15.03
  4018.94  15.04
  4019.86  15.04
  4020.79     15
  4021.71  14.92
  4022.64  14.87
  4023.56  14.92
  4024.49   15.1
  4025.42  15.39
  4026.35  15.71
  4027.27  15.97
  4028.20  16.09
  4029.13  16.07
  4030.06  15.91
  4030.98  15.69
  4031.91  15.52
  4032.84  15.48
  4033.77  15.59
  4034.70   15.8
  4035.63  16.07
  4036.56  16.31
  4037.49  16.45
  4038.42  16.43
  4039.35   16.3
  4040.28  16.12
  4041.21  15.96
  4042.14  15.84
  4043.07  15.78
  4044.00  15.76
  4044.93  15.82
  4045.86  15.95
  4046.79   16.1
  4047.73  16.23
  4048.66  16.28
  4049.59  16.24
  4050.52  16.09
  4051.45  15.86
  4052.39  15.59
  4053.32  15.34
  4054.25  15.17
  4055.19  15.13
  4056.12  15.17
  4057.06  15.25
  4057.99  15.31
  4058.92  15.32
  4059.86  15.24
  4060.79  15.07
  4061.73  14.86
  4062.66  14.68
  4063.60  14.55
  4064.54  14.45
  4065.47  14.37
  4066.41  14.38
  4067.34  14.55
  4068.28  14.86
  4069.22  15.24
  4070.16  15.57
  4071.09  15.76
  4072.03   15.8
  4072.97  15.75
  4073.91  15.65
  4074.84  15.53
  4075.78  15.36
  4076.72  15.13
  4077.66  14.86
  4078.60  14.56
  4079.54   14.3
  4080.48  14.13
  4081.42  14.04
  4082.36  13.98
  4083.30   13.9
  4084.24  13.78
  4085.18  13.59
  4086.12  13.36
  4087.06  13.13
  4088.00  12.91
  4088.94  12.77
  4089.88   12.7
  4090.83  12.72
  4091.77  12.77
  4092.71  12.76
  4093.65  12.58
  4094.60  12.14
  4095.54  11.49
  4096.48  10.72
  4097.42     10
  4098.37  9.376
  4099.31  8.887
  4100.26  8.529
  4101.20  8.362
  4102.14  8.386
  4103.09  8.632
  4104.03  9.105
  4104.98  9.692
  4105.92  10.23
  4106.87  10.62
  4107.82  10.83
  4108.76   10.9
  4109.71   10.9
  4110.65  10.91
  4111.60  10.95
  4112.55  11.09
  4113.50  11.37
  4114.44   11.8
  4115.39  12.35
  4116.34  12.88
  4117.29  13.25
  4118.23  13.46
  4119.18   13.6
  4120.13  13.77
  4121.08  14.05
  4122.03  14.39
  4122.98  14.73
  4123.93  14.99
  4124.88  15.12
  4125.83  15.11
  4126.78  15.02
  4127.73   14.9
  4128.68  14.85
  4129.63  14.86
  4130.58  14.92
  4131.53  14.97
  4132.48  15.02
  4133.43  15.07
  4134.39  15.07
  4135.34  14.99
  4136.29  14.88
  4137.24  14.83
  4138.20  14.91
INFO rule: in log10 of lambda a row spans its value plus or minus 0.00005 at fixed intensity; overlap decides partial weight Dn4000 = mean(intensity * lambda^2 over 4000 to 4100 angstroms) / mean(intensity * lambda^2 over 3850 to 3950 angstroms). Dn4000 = 1.3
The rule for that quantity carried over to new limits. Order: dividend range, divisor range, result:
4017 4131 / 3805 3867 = 1.45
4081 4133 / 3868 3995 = 1.17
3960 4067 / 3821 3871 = 1.41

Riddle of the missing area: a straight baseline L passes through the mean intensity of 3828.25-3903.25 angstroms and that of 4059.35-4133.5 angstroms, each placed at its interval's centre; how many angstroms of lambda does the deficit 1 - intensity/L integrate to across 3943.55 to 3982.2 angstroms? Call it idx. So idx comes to 2.1 angstroms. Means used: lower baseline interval 10.6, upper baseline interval 13.2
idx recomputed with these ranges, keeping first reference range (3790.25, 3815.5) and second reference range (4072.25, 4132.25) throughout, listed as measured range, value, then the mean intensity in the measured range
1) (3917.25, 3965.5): -4.04 angstroms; 12.1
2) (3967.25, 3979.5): 2.76 angstroms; 8.91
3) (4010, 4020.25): -3.30 angstroms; 15.7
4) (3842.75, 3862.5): -3.72 angstroms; 12.3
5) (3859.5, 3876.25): -4.70 angstroms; 13.4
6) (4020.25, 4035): -4.25 angstroms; 15.5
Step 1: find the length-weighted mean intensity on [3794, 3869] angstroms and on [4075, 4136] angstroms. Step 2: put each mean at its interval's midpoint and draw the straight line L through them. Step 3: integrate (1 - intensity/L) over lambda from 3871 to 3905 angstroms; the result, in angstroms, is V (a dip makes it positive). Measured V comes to 2.9 angstroms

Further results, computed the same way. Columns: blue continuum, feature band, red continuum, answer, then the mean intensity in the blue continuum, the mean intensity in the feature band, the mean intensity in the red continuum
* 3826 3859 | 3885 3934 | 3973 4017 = 1.8 angstroms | 9.83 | 11.4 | 14.2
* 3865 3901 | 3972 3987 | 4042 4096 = 1.6 angstroms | 10.6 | 11.4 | 14.7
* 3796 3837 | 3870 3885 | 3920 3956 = -0.4 angstroms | 9.72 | 11.3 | 12.4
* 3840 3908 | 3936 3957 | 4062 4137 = -2.1 angstroms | 11.3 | 13.1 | 13.2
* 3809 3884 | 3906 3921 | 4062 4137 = -2.7 angstroms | 11.1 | 13.8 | 13.2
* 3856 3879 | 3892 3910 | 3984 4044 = 2.9 angstroms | 13.2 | 11.5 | 15.4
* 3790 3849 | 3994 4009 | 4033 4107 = -3.1 angstroms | 9.59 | 15.4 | 14.1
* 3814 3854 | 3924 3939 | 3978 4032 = 2.1 angstroms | 9.88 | 11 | 15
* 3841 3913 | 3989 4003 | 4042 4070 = -1.3 angstroms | 11.6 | 15.4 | 15.3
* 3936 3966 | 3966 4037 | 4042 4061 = 0.7 angstroms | 12.3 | 13.9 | 15.7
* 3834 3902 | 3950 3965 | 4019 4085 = 1.3 angstroms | 10.8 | 11.9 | 15.4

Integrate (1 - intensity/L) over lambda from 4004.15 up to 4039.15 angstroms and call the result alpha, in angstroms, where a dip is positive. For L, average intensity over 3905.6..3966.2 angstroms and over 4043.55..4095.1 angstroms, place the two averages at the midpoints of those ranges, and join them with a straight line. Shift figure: -4.5 angstroms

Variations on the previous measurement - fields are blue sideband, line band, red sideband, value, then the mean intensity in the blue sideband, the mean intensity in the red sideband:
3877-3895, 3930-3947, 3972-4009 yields -0.6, 8.79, 13.7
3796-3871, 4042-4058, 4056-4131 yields -3.7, 10.8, 13.2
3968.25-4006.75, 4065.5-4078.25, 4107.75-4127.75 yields -2.2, 13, 13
